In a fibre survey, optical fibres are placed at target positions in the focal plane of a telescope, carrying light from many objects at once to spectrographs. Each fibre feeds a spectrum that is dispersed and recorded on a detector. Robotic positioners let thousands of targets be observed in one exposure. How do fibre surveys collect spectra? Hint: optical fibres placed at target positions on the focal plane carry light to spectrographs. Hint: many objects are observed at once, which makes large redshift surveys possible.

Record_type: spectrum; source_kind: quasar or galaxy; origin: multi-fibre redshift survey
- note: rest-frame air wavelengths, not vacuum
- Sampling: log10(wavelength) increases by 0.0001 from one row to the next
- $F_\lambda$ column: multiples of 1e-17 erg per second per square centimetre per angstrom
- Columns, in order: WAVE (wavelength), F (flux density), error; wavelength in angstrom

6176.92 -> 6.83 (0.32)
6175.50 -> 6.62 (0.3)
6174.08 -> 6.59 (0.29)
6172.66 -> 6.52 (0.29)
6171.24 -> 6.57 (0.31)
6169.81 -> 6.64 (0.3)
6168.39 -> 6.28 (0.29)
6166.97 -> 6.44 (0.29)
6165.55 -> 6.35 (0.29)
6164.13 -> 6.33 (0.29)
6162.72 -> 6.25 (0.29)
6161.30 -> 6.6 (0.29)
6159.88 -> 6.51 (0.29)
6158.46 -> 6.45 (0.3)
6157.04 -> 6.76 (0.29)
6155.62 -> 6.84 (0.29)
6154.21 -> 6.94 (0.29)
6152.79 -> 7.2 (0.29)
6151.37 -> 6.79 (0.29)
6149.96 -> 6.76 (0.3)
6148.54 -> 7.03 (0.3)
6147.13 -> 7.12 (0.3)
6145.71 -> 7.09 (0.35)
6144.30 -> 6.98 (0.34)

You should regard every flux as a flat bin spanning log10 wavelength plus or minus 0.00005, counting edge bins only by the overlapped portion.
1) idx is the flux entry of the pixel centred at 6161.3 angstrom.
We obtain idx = 6.6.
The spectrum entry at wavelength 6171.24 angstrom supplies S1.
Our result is 6.57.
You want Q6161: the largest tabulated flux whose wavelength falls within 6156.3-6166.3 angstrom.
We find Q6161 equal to 6.76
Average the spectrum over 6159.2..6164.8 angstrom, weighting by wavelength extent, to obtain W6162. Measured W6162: 6.43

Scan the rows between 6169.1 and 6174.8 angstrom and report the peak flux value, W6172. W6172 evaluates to 6.64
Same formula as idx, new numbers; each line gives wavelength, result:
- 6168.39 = 6.28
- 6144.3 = 6.98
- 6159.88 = 6.51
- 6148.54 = 7.03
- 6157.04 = 6.76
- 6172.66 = 6.52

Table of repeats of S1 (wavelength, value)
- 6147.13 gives 7.12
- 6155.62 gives 6.84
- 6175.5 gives 6.62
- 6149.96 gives 6.76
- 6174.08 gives 6.59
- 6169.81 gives 6.64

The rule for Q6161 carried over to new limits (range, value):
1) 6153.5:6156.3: 6.94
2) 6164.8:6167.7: 6.44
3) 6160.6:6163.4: 6.6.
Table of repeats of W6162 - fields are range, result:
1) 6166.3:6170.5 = 6.45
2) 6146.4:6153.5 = 6.98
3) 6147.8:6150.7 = 6.91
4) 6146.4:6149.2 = 7.08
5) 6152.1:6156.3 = 7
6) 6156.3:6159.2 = 6.59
